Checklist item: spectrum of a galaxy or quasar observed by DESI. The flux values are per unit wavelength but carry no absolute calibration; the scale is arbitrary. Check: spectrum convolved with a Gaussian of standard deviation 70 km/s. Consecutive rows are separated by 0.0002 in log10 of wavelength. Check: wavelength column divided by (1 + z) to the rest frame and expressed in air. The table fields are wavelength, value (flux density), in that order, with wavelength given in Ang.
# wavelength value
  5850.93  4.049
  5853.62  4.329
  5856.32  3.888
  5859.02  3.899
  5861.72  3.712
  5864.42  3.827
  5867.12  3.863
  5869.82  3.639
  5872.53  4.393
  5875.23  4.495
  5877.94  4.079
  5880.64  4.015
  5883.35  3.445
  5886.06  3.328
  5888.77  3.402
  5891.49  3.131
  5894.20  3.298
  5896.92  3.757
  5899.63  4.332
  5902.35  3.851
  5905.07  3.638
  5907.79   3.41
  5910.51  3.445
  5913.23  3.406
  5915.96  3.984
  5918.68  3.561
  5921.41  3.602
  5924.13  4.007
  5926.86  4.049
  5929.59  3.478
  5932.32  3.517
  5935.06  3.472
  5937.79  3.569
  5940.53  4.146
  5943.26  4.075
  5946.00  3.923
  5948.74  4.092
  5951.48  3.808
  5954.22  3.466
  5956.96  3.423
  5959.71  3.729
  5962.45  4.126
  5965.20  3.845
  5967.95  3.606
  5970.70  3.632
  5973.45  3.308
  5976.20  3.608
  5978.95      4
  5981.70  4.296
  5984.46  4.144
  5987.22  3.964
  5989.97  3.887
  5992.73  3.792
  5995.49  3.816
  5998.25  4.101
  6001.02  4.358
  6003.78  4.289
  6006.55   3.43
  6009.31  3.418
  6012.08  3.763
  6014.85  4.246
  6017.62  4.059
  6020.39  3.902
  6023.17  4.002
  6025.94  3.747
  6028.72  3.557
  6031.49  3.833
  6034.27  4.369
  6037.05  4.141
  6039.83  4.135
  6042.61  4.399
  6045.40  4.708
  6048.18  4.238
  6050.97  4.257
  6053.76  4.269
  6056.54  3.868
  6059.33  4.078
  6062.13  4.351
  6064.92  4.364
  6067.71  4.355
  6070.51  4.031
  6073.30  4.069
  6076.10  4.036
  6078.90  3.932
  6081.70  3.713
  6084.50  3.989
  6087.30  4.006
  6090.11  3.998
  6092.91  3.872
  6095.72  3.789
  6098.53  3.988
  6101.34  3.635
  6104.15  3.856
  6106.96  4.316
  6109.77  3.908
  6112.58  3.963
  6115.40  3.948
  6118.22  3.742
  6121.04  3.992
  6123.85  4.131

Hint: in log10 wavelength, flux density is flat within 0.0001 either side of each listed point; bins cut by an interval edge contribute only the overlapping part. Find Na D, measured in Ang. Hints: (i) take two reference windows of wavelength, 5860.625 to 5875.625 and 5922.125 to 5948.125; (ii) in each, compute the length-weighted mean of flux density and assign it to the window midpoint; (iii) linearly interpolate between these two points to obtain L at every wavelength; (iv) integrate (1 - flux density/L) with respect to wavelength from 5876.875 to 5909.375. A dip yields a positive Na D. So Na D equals 2.2 Ang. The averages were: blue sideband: 3.96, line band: 3.64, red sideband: 3.81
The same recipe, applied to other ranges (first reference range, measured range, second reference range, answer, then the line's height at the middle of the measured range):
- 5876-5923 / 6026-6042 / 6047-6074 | 0.4 Ang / 4.1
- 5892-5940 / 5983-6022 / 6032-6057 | 1.2 Ang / 4.07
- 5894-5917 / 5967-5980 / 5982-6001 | 1.0 Ang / 3.93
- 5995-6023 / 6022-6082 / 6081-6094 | -2.8 Ang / 3.94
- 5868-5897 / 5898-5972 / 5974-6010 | 1.4 Ang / 3.82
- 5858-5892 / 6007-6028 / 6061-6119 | 0.4 Ang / 3.93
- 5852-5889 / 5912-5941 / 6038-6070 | 2.3 Ang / 4.01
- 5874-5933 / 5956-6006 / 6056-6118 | -0.8 Ang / 3.82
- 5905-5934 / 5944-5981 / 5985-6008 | 0.7 Ang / 3.82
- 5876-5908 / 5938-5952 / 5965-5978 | -1.4 Ang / 3.62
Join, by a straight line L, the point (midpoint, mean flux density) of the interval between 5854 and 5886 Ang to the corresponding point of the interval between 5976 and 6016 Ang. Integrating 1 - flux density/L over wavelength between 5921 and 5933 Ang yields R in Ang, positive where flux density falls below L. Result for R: 0.55 Ang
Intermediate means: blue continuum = 3.92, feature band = 3.76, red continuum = 3.95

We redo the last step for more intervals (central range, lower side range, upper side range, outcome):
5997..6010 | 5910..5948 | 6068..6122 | -0.4 Ang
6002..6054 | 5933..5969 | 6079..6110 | -2.4 Ang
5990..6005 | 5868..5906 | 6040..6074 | 0.1 Ang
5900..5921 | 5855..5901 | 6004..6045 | 1.0 Ang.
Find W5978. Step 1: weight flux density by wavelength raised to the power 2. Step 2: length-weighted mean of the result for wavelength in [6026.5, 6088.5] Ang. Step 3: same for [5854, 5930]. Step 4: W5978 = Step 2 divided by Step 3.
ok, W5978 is 1.16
